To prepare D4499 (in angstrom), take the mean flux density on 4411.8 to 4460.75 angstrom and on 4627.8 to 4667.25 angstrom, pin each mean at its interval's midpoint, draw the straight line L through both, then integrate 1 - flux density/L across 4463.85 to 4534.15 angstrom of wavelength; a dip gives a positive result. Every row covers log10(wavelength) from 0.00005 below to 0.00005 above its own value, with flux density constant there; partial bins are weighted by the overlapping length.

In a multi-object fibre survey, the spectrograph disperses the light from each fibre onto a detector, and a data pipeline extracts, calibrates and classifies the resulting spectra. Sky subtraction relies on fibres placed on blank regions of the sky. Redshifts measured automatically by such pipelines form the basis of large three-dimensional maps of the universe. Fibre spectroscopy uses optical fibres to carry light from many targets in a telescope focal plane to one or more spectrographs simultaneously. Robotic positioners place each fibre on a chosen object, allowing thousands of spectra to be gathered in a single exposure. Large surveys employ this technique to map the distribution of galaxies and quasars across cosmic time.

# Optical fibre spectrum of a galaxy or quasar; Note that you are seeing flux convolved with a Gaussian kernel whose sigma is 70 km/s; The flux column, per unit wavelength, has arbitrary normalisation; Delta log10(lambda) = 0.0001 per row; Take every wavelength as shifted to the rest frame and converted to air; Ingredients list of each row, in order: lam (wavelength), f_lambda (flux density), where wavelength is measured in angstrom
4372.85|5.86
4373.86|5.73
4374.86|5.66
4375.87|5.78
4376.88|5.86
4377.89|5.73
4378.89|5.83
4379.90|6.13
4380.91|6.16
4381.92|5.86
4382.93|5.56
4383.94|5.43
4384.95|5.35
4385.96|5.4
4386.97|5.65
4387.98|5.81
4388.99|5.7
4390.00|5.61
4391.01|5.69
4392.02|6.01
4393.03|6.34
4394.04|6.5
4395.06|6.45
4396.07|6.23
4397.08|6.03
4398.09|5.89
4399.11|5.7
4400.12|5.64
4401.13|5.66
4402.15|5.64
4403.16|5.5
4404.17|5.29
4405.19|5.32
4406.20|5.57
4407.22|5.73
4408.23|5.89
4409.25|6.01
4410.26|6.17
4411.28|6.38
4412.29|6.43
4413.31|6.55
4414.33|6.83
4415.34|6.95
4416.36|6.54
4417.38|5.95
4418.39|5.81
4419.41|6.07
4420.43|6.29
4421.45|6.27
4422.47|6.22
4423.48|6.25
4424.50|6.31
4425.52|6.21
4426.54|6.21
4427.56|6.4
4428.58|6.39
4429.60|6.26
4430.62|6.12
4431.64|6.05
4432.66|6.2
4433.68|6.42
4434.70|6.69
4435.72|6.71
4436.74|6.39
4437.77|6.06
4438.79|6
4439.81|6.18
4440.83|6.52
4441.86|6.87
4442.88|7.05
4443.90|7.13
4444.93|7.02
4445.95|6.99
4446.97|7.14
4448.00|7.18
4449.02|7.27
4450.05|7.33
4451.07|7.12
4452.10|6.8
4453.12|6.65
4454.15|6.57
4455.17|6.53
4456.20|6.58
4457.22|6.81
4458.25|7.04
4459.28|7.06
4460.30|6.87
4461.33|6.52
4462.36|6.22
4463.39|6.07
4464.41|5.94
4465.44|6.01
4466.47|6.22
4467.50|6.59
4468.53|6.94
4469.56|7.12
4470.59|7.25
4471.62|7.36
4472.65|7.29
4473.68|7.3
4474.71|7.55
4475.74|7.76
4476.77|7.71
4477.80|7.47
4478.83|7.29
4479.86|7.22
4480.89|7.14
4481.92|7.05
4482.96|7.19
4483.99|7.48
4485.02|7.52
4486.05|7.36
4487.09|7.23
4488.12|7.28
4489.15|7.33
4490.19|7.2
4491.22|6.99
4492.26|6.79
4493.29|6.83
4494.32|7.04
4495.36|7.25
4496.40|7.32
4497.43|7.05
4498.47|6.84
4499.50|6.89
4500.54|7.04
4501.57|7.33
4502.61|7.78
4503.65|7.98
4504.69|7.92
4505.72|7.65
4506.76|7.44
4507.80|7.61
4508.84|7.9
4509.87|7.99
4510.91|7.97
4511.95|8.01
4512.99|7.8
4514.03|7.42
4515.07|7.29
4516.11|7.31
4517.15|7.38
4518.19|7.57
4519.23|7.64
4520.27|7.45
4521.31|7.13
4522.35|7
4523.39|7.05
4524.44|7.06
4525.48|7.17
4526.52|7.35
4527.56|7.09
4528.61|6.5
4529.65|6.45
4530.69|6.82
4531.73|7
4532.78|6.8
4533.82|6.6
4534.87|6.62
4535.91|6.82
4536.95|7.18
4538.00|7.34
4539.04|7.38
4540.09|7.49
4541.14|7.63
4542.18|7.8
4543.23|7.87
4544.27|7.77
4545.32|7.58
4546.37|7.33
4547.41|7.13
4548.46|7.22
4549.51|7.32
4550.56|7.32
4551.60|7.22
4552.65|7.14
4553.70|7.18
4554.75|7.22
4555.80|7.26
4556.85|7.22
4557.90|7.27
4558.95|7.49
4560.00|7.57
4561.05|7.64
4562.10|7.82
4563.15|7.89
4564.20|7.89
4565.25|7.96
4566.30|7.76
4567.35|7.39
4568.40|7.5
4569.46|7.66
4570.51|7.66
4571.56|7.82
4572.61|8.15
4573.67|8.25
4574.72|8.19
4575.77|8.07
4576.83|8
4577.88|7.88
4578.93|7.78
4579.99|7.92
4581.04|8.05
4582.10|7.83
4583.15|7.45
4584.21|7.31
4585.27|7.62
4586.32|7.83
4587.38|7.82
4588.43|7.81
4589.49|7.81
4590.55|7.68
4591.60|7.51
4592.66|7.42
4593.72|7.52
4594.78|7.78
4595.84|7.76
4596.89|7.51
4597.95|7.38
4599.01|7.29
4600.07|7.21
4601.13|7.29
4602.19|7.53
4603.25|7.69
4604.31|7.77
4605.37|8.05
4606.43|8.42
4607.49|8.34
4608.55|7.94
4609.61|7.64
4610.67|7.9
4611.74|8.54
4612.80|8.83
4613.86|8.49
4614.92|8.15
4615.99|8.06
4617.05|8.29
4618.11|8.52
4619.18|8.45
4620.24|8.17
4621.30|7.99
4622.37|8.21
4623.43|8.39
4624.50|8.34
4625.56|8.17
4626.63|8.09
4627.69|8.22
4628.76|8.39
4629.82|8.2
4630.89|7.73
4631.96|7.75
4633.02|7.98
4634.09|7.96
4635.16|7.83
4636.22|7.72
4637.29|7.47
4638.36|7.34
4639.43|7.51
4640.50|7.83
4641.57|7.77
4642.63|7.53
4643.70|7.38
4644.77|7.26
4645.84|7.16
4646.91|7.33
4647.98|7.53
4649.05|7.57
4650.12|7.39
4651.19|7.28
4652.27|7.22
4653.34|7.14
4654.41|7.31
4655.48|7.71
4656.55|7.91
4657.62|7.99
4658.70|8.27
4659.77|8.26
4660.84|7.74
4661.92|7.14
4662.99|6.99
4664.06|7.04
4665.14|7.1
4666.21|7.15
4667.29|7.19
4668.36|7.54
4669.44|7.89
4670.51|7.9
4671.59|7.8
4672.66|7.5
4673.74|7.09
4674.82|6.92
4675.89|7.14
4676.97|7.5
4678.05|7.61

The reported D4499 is -3.7 angstrom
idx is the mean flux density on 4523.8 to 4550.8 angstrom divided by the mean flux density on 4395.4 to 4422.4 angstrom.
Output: 1.19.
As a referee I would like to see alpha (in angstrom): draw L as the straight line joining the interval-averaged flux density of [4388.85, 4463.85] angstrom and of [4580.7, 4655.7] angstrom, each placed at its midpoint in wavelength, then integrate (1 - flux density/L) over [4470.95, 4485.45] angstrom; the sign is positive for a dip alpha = -1.4 angstrom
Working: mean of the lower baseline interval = 6.34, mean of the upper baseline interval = 7.79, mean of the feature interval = 7.38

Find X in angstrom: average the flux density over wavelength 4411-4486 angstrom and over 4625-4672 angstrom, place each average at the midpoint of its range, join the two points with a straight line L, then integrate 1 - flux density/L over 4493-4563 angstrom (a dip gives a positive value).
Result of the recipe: -2.4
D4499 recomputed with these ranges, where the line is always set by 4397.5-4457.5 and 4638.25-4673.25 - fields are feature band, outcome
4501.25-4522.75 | -2.6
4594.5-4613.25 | -1.5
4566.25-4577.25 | -1.2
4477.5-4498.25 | -1.7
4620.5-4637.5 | -1.5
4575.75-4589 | -1.2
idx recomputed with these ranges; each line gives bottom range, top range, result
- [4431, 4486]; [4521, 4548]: 1.04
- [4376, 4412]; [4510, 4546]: 1.25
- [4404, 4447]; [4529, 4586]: 1.19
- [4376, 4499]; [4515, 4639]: 1.18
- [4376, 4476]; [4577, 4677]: 1.22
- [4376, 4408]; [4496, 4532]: 1.27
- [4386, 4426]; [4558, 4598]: 1.29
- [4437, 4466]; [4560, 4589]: 1.17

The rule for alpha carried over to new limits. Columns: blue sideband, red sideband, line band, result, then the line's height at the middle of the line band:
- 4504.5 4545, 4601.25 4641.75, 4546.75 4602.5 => 0.65 angstrom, 7.7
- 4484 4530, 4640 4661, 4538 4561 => -0.01 angstrom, 7.4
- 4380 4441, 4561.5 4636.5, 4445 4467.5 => -0.73 angstrom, 6.51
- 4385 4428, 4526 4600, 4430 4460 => -1.52 angstrom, 6.38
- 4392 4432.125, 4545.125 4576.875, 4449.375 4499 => -2.10 angstrom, 6.72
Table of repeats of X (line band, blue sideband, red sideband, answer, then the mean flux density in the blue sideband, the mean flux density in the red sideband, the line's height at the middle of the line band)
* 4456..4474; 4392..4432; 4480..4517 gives 0.4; 6.1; 7.38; 6.88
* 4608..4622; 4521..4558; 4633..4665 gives -1.5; 7.17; 7.54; 7.43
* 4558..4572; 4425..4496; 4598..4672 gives -0.5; 6.85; 7.78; 7.41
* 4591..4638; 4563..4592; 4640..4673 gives -1.7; 7.81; 7.51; 7.67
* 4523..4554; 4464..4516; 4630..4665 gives 0.8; 7.28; 7.56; 7.37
